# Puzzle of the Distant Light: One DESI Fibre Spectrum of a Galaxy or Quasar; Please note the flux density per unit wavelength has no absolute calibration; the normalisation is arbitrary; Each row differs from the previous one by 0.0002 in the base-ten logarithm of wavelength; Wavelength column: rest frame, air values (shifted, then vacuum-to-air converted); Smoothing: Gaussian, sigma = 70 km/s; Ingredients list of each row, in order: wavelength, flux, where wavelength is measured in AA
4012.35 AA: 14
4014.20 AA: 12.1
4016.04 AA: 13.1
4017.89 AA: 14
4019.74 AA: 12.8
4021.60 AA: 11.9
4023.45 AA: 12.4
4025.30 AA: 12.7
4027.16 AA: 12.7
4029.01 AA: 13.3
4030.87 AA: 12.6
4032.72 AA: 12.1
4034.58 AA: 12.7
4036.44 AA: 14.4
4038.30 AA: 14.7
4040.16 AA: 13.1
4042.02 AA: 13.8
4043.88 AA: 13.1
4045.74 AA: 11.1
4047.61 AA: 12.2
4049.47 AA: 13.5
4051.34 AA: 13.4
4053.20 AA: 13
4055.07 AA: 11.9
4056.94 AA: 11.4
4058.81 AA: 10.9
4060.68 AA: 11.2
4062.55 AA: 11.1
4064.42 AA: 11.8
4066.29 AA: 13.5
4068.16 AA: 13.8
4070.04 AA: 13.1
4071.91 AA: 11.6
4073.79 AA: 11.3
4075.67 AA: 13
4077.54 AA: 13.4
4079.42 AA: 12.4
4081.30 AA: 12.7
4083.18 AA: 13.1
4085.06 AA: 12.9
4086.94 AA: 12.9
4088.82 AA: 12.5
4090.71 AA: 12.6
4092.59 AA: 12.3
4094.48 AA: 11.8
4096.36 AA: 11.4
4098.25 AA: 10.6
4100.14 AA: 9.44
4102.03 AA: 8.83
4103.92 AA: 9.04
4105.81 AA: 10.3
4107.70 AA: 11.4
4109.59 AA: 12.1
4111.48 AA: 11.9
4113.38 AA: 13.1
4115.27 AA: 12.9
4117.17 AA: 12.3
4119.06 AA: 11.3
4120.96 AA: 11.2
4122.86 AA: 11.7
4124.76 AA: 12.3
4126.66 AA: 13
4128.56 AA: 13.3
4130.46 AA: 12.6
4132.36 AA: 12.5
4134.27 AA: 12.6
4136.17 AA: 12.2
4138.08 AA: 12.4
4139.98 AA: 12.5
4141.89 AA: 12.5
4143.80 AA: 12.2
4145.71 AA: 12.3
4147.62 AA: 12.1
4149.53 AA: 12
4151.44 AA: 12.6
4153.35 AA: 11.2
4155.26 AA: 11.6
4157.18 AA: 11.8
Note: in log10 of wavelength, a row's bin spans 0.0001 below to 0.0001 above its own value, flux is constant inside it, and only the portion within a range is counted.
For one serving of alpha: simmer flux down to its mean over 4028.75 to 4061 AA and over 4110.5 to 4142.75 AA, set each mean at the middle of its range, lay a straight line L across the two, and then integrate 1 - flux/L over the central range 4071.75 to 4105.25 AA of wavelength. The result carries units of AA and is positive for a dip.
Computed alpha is 2.1 AA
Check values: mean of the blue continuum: 12.7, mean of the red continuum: 12.4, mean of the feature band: 11.7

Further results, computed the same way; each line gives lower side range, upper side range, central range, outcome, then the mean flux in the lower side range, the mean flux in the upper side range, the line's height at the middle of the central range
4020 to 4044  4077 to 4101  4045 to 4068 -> 0.91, 13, 12.1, 12.6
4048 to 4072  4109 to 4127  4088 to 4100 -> 0.53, 12.3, 12.2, 12.2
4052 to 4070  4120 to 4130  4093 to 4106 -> 2.08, 12.1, 12.3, 12.2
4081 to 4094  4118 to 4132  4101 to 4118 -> 1.50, 12.7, 12.2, 12.4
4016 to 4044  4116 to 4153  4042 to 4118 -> 3.97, 13.1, 12.3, 12.7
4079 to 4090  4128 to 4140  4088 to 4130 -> 3.48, 12.8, 12.6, 12.7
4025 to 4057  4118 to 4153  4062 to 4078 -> 0.25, 12.9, 12.3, 12.7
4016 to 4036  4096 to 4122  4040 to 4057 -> -0.50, 12.8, 11.1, 12.3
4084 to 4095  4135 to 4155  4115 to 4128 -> 0.25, 12.5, 12.2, 12.3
